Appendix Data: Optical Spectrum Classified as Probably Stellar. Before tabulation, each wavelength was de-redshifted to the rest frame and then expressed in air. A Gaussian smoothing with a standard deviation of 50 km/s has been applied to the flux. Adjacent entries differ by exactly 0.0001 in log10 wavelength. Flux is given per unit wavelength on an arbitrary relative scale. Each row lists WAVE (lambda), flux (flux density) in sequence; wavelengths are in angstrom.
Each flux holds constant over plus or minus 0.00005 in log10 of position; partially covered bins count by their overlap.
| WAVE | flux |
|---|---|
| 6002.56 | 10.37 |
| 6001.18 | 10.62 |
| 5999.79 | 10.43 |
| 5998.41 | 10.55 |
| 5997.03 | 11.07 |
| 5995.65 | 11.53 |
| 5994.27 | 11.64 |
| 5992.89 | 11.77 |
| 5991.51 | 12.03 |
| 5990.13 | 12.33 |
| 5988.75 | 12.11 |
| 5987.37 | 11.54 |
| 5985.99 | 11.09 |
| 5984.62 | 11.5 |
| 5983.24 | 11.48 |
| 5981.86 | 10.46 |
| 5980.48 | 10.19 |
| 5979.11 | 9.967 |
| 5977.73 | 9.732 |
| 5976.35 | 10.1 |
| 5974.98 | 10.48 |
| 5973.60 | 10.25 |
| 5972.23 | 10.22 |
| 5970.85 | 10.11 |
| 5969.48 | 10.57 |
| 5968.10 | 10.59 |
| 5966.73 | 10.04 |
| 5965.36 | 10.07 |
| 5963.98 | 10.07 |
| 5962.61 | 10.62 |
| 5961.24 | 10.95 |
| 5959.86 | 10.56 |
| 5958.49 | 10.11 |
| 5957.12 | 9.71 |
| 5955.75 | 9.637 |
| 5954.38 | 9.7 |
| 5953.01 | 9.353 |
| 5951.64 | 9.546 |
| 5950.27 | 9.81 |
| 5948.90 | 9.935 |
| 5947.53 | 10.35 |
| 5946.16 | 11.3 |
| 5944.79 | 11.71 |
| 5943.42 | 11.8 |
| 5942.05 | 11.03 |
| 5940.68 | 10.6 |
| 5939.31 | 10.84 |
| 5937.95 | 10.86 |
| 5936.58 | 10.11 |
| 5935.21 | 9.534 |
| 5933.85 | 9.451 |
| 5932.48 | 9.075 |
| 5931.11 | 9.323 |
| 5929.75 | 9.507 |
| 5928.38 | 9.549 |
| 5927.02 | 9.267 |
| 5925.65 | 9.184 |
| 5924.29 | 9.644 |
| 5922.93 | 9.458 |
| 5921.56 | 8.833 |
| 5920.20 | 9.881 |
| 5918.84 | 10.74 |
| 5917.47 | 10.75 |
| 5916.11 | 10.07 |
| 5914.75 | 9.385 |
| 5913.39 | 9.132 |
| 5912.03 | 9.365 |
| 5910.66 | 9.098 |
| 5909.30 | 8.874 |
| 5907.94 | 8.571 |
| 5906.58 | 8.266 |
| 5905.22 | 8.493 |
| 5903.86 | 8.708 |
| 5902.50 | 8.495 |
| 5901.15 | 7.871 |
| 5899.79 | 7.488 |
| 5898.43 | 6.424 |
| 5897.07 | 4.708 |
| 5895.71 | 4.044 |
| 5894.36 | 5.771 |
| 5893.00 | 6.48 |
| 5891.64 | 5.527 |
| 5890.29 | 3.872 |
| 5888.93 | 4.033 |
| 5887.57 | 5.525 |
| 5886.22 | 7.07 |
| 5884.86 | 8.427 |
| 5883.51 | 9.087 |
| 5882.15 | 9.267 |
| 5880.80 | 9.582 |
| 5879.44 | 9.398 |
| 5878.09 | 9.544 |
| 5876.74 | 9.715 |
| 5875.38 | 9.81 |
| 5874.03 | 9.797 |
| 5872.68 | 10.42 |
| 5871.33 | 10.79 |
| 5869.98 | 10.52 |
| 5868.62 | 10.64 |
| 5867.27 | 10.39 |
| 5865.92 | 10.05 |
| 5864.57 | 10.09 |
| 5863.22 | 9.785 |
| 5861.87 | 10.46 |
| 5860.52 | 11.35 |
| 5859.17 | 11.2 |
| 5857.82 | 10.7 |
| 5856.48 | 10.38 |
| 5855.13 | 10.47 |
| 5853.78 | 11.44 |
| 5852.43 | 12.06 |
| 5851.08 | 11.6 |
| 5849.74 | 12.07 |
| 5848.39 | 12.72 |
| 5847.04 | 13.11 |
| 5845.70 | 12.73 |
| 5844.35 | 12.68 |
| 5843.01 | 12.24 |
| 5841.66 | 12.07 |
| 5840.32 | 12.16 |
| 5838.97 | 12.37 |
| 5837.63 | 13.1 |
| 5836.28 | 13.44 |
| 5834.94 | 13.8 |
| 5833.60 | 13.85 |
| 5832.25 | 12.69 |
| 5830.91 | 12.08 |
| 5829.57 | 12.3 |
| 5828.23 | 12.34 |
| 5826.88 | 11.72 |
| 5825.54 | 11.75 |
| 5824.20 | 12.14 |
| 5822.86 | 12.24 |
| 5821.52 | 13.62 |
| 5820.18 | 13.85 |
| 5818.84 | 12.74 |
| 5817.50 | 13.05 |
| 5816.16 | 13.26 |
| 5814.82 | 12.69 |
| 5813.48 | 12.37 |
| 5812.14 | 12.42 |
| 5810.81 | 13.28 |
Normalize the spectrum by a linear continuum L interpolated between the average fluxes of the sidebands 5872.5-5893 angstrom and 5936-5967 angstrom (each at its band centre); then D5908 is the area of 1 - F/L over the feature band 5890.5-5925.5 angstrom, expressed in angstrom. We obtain 2.8 angstrom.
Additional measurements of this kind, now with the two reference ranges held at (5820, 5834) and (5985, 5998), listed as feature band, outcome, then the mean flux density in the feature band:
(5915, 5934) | 3.8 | 9.62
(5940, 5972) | 4.0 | 10.4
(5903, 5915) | 3.2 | 8.85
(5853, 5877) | 3.6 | 10.5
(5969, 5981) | 1.6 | 10.2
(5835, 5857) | 0.4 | 12.2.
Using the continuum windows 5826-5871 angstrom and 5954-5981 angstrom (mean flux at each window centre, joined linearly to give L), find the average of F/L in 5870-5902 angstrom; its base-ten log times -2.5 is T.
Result 0.42 mag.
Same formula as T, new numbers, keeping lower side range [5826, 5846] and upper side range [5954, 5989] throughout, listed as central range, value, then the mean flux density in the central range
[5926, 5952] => 0.08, 10.2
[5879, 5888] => 0.38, 8.38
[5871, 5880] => 0.21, 9.91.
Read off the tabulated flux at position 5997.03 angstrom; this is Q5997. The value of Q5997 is 11.07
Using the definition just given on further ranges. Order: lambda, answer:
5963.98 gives 10.07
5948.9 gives 9.935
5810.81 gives 13.28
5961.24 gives 10.95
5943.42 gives 11.8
